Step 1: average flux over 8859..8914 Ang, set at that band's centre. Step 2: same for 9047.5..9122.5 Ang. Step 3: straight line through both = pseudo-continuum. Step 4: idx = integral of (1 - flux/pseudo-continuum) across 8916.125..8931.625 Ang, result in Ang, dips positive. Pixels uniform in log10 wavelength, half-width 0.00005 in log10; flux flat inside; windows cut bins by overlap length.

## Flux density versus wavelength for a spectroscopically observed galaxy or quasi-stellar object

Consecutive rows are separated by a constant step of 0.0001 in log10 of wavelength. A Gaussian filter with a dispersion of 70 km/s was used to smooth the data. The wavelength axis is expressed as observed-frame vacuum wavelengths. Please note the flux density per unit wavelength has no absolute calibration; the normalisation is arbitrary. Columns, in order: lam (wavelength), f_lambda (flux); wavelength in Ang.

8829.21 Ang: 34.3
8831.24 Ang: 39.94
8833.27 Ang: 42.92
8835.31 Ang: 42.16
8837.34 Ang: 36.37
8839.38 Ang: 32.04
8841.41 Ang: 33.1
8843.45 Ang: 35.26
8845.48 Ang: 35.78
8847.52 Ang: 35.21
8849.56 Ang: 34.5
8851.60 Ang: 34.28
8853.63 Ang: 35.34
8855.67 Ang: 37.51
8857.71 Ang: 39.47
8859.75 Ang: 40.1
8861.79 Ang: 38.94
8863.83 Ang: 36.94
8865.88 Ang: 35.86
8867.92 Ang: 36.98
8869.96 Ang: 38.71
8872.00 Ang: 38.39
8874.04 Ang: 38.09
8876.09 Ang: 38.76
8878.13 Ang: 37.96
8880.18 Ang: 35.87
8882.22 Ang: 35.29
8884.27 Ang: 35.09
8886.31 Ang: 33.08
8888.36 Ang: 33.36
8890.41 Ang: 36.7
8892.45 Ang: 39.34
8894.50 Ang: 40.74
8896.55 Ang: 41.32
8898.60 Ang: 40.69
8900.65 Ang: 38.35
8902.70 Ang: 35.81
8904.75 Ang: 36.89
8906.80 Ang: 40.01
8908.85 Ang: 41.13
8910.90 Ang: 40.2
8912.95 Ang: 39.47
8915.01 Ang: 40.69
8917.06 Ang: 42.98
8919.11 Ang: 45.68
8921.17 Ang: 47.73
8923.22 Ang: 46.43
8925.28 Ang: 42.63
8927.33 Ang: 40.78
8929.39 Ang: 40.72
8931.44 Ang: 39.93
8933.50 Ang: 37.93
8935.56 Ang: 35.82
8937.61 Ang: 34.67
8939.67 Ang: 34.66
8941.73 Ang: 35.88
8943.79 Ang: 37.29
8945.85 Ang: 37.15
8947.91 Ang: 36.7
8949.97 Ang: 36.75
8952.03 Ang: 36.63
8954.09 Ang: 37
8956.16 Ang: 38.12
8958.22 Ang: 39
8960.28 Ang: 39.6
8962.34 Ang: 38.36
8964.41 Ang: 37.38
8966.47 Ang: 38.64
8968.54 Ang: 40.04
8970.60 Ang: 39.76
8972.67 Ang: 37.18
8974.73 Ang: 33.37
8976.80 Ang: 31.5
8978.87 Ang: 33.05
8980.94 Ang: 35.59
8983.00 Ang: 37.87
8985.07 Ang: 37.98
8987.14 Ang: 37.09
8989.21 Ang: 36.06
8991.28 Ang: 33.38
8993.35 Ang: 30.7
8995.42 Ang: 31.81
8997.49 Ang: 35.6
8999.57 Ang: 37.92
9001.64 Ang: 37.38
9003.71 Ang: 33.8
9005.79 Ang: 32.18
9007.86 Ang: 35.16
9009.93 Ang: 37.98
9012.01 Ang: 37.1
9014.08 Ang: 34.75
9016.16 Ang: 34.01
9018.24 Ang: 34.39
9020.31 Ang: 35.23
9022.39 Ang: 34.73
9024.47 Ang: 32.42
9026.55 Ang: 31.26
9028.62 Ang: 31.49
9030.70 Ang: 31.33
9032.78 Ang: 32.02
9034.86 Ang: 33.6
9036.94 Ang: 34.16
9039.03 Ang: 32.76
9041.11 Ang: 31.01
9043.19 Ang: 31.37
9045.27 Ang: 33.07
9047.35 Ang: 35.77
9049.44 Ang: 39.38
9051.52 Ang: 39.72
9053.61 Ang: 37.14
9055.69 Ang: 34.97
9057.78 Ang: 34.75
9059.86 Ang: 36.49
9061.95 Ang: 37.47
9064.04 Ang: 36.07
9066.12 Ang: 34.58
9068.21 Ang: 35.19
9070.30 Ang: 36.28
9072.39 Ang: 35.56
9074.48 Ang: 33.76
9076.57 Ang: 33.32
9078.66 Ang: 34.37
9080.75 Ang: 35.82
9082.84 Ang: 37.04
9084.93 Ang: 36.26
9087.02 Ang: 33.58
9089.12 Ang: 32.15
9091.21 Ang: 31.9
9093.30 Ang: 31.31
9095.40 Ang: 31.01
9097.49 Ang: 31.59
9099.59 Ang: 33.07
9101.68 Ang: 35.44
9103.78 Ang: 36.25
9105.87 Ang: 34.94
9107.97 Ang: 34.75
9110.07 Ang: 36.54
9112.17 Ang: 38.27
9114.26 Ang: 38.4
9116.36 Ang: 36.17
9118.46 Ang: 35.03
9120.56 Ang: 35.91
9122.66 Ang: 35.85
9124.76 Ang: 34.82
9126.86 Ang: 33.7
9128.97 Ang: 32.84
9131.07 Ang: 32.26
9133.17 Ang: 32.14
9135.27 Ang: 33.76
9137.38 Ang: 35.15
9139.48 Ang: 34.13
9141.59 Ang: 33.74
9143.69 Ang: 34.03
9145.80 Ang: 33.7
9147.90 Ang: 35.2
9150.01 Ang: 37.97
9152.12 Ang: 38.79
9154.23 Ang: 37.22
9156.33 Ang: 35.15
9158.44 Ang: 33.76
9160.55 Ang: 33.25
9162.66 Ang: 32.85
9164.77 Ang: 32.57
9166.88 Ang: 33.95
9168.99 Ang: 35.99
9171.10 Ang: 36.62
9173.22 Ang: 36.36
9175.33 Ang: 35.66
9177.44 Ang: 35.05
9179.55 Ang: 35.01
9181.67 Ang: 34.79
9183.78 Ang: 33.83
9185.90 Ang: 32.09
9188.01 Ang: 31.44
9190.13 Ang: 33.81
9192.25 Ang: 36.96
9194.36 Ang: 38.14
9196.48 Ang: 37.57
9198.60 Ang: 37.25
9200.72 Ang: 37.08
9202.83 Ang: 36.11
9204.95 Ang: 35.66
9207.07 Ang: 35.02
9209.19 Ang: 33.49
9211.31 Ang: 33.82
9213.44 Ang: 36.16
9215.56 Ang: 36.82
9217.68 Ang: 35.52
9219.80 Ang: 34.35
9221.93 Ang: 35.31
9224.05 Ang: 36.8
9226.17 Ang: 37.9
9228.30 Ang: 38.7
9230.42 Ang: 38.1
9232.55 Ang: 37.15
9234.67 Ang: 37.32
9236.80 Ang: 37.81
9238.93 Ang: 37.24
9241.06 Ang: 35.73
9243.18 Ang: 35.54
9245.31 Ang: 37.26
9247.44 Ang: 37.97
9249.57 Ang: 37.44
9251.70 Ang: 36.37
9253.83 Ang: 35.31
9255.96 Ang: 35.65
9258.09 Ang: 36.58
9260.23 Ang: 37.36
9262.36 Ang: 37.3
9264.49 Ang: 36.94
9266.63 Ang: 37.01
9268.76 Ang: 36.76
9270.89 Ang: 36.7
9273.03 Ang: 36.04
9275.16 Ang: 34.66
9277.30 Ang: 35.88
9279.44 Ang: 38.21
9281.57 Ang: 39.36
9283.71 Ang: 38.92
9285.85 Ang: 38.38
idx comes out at -2.5 Ang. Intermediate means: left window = 37.9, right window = 35.3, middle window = 43.6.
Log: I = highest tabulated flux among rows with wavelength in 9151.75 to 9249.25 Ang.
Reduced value 38.79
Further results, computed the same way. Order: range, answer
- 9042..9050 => 39.38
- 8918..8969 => 47.73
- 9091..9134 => 38.4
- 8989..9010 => 37.98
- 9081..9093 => 37.04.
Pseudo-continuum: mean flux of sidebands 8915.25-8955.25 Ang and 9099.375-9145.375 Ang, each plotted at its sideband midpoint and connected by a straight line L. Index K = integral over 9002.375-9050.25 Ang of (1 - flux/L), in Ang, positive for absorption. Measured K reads 4.3 Ang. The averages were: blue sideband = 39.4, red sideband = 34.9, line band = 33.9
